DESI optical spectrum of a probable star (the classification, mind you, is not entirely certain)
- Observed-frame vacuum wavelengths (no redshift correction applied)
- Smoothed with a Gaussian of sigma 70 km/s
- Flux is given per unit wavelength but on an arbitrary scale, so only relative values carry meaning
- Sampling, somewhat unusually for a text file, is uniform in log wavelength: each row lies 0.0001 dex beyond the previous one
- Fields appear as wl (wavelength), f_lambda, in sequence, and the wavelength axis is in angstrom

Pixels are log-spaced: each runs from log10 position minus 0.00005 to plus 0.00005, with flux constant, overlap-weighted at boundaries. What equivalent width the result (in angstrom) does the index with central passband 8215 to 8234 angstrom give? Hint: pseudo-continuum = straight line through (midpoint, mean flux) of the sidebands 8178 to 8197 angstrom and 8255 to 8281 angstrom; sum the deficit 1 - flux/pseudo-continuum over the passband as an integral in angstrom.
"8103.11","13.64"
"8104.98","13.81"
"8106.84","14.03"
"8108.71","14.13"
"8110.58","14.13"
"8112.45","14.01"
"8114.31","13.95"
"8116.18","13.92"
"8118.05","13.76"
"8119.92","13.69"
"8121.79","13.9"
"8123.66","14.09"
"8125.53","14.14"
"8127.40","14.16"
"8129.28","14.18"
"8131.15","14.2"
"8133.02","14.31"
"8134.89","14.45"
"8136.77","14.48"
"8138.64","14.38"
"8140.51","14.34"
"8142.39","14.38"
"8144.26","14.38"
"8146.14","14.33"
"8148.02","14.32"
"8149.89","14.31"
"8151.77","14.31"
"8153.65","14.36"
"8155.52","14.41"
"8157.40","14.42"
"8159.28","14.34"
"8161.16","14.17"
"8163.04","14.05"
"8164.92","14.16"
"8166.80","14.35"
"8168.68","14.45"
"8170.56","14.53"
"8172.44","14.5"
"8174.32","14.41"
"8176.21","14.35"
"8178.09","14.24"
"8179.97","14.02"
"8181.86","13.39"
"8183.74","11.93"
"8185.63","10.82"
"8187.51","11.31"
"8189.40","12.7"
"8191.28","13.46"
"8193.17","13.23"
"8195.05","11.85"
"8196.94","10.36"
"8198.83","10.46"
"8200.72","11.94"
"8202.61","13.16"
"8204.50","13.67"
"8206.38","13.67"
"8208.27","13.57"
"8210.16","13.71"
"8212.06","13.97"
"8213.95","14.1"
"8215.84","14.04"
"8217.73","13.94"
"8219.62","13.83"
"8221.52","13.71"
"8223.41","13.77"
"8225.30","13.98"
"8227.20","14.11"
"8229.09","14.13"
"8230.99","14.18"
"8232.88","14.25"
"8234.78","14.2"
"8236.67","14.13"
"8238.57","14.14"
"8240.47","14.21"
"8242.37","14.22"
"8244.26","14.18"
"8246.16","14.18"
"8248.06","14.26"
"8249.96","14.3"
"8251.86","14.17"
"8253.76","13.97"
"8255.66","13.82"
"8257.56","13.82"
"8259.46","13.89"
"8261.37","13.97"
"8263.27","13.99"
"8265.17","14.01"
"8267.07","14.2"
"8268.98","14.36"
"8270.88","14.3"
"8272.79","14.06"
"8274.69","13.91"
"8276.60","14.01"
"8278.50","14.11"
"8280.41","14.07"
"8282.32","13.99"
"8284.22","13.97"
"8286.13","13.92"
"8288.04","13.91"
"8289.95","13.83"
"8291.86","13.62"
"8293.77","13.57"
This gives -1.1 angstrom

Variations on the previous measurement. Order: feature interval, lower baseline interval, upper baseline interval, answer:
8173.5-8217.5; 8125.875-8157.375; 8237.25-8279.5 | 3.8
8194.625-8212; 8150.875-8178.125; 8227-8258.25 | 2.0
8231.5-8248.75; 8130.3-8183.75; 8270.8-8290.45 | -0.1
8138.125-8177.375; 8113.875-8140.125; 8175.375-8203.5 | -3.1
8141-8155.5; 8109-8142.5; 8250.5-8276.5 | -0.2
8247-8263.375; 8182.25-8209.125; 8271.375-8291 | -0.7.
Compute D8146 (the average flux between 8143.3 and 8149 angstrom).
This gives 14.4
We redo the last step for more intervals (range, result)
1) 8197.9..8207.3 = 12.6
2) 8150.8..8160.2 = 14.4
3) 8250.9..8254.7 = 14.1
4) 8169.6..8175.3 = 14.5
